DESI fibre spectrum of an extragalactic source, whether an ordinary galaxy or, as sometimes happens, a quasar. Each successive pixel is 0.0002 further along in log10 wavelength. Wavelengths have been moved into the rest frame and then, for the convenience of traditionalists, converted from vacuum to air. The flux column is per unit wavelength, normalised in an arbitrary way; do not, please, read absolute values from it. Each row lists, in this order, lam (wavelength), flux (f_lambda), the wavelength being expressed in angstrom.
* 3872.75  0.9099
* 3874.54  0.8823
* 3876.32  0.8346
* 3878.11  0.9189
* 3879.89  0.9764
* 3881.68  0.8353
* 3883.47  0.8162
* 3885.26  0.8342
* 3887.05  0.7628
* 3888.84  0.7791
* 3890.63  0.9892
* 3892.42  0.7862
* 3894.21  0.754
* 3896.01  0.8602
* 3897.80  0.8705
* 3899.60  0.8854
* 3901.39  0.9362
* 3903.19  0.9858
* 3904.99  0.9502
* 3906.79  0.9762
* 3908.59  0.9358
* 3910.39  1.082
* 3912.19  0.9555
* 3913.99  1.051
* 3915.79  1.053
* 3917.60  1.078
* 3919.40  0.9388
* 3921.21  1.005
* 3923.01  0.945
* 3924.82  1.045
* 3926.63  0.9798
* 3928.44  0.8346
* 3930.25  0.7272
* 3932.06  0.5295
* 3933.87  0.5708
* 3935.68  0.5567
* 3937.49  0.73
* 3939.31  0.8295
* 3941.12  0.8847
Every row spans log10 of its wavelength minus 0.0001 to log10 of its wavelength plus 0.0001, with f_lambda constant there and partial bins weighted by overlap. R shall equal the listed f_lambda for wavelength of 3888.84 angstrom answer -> 0.7791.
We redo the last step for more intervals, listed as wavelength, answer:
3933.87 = 0.5708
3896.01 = 0.8602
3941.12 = 0.8847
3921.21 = 1.005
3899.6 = 0.8854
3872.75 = 0.9099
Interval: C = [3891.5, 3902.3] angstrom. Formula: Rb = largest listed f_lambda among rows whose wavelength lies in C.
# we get 0.9362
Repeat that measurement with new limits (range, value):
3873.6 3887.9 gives 0.9764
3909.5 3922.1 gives 1.082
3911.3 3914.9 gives 1.051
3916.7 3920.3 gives 1.078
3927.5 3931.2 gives 0.8346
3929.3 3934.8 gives 0.7272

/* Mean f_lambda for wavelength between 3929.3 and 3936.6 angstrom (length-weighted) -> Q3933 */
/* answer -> 0.598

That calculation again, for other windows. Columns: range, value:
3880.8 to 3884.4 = 0.825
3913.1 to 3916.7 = 1.05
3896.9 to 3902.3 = 0.898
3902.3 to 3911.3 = 0.986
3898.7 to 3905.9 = 0.939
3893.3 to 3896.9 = 0.806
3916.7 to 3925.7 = 1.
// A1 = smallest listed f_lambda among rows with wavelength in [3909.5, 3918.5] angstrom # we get 0.9555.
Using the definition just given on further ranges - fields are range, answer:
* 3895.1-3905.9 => 0.8602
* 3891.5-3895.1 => 0.754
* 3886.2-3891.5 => 0.7628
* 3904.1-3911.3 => 0.9358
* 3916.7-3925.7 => 0.9388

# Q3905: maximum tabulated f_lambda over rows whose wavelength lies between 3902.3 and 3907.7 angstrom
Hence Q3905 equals 0.9858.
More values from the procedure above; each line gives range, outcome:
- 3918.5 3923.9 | 1.005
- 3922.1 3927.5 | 1.045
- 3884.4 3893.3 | 0.9892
